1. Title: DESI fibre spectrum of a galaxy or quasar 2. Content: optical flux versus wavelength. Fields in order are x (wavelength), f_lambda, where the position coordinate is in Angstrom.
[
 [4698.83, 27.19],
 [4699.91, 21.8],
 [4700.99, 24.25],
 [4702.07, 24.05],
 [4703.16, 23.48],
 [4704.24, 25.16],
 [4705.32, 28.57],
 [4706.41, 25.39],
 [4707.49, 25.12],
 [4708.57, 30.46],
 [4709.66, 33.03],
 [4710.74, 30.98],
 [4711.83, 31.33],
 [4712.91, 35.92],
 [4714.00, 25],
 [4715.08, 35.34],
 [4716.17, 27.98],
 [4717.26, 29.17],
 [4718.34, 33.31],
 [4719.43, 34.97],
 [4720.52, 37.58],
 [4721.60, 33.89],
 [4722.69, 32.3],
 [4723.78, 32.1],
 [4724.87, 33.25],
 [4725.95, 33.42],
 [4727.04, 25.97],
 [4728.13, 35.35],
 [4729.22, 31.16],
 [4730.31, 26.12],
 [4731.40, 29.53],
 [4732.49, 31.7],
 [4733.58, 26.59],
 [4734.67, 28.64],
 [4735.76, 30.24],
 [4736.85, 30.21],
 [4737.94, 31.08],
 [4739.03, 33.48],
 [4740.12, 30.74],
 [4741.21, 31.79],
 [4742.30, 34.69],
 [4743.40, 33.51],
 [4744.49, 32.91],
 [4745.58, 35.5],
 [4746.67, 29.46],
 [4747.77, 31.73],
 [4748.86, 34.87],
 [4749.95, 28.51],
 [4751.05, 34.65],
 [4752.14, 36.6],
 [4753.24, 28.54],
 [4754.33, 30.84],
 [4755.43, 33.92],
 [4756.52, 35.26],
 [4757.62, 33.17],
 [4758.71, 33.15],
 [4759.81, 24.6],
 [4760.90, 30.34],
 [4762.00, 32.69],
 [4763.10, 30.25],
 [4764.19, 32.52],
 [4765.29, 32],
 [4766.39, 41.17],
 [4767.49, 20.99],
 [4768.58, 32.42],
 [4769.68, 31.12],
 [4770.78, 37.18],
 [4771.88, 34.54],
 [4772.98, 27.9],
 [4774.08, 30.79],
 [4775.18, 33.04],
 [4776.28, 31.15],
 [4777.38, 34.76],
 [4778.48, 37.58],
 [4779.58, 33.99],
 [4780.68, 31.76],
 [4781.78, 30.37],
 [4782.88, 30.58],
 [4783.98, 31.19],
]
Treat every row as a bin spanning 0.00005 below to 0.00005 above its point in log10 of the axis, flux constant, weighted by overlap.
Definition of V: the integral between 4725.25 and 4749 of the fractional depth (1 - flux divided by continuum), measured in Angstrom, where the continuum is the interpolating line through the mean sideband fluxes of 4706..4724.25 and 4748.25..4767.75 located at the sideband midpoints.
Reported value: 0.4 Angstrom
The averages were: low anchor 31.4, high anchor 32.1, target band 31.3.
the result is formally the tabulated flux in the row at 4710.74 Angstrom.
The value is 30.98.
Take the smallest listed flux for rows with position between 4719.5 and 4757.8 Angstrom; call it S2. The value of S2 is 25.97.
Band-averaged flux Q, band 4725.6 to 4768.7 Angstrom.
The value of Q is 31.5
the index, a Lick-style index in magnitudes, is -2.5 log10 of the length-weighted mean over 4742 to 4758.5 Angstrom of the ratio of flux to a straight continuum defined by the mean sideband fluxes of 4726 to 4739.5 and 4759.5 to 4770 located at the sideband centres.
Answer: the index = -0.080 mag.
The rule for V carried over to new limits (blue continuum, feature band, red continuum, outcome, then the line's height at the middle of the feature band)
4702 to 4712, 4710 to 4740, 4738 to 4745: -1.06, 30.4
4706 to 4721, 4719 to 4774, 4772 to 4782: -0.05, 31.9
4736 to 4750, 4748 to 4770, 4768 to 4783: 0.41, 32.5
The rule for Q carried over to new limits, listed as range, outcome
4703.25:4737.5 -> 30.5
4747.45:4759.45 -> 32.7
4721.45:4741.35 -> 30.8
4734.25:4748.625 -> 31.9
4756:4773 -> 31.9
